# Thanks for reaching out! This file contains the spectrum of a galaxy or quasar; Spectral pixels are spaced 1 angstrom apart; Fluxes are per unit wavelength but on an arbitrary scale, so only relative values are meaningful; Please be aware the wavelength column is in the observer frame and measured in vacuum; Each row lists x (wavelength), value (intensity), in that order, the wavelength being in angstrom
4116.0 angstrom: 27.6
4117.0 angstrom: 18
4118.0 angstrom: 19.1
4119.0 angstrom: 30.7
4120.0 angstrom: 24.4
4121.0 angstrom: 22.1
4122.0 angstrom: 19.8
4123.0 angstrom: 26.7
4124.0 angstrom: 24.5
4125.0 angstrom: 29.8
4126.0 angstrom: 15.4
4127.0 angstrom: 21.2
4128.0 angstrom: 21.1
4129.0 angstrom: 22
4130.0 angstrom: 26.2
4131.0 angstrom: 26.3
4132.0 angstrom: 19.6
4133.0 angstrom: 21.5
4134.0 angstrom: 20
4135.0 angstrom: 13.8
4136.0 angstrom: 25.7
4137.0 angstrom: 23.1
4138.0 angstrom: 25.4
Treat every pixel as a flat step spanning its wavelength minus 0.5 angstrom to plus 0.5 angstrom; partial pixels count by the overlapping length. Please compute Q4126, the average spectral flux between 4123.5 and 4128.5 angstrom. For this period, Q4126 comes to 22.4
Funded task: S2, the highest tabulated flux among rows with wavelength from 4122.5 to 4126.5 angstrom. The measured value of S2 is 29.8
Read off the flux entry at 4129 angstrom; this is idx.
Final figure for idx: 22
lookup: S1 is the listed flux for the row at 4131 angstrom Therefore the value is 26.3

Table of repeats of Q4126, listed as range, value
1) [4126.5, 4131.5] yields 23.4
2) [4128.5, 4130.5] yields 24.1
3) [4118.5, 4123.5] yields 24.7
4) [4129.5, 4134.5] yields 22.7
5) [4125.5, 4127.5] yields 18.3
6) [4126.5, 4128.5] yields 21.1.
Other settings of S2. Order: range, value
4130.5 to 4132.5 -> 26.3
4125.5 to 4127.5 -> 21.2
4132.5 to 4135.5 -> 21.5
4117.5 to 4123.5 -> 30.7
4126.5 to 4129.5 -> 22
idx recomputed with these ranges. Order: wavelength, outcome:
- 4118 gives 19.1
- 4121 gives 22.1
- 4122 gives 19.8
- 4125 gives 29.8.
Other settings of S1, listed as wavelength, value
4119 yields 30.7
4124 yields 24.5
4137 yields 23.1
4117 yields 18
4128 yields 21.1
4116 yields 27.6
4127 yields 21.2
